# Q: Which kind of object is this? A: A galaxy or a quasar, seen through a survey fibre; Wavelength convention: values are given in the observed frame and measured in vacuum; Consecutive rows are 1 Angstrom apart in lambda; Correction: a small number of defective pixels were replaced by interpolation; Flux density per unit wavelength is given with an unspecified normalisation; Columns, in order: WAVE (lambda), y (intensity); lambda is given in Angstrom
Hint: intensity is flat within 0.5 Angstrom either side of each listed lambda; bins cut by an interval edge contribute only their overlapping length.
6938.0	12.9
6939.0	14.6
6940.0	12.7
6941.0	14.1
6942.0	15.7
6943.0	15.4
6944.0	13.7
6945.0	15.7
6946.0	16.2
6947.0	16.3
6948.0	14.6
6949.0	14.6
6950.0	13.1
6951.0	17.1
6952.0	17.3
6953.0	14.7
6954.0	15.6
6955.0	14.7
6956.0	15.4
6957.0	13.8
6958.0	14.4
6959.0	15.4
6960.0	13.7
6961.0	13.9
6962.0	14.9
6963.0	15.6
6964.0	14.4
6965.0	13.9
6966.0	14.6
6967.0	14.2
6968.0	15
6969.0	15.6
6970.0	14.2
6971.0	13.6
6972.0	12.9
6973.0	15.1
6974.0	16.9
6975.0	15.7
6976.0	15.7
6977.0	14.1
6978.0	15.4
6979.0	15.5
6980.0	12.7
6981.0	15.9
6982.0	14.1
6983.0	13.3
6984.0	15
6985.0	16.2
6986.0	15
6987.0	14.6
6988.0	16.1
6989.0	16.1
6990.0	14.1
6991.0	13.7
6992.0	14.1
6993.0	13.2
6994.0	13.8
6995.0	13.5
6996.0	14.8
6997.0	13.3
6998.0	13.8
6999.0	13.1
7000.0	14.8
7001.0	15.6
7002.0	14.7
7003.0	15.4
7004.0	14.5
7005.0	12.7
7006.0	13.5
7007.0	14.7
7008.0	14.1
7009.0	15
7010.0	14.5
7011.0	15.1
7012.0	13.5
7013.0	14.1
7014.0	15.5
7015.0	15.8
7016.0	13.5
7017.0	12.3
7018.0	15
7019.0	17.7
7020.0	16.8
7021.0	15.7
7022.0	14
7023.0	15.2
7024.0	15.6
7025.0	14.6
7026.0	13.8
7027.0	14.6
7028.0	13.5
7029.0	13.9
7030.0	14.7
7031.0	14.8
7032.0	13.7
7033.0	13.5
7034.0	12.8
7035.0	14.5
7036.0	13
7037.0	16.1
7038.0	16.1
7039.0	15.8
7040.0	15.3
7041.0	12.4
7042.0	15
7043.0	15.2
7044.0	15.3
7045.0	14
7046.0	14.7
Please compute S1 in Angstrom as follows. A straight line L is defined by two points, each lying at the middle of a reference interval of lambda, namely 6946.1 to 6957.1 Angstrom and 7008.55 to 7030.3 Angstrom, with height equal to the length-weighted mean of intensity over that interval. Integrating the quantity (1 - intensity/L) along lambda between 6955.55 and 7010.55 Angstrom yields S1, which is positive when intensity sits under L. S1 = 1.8 Angstrom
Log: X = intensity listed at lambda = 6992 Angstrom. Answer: 14.1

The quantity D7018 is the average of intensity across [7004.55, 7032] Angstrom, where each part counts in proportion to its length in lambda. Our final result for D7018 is 14.6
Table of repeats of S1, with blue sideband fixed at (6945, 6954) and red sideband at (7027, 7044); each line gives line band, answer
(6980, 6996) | 0.5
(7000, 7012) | 0.2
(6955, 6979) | 0.9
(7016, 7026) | -0.3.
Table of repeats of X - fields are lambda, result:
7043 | 15.2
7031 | 14.8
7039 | 15.8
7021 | 15.7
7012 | 13.5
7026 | 13.8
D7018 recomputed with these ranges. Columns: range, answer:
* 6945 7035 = 14.7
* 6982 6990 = 15.1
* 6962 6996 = 14.7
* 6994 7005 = 14.2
